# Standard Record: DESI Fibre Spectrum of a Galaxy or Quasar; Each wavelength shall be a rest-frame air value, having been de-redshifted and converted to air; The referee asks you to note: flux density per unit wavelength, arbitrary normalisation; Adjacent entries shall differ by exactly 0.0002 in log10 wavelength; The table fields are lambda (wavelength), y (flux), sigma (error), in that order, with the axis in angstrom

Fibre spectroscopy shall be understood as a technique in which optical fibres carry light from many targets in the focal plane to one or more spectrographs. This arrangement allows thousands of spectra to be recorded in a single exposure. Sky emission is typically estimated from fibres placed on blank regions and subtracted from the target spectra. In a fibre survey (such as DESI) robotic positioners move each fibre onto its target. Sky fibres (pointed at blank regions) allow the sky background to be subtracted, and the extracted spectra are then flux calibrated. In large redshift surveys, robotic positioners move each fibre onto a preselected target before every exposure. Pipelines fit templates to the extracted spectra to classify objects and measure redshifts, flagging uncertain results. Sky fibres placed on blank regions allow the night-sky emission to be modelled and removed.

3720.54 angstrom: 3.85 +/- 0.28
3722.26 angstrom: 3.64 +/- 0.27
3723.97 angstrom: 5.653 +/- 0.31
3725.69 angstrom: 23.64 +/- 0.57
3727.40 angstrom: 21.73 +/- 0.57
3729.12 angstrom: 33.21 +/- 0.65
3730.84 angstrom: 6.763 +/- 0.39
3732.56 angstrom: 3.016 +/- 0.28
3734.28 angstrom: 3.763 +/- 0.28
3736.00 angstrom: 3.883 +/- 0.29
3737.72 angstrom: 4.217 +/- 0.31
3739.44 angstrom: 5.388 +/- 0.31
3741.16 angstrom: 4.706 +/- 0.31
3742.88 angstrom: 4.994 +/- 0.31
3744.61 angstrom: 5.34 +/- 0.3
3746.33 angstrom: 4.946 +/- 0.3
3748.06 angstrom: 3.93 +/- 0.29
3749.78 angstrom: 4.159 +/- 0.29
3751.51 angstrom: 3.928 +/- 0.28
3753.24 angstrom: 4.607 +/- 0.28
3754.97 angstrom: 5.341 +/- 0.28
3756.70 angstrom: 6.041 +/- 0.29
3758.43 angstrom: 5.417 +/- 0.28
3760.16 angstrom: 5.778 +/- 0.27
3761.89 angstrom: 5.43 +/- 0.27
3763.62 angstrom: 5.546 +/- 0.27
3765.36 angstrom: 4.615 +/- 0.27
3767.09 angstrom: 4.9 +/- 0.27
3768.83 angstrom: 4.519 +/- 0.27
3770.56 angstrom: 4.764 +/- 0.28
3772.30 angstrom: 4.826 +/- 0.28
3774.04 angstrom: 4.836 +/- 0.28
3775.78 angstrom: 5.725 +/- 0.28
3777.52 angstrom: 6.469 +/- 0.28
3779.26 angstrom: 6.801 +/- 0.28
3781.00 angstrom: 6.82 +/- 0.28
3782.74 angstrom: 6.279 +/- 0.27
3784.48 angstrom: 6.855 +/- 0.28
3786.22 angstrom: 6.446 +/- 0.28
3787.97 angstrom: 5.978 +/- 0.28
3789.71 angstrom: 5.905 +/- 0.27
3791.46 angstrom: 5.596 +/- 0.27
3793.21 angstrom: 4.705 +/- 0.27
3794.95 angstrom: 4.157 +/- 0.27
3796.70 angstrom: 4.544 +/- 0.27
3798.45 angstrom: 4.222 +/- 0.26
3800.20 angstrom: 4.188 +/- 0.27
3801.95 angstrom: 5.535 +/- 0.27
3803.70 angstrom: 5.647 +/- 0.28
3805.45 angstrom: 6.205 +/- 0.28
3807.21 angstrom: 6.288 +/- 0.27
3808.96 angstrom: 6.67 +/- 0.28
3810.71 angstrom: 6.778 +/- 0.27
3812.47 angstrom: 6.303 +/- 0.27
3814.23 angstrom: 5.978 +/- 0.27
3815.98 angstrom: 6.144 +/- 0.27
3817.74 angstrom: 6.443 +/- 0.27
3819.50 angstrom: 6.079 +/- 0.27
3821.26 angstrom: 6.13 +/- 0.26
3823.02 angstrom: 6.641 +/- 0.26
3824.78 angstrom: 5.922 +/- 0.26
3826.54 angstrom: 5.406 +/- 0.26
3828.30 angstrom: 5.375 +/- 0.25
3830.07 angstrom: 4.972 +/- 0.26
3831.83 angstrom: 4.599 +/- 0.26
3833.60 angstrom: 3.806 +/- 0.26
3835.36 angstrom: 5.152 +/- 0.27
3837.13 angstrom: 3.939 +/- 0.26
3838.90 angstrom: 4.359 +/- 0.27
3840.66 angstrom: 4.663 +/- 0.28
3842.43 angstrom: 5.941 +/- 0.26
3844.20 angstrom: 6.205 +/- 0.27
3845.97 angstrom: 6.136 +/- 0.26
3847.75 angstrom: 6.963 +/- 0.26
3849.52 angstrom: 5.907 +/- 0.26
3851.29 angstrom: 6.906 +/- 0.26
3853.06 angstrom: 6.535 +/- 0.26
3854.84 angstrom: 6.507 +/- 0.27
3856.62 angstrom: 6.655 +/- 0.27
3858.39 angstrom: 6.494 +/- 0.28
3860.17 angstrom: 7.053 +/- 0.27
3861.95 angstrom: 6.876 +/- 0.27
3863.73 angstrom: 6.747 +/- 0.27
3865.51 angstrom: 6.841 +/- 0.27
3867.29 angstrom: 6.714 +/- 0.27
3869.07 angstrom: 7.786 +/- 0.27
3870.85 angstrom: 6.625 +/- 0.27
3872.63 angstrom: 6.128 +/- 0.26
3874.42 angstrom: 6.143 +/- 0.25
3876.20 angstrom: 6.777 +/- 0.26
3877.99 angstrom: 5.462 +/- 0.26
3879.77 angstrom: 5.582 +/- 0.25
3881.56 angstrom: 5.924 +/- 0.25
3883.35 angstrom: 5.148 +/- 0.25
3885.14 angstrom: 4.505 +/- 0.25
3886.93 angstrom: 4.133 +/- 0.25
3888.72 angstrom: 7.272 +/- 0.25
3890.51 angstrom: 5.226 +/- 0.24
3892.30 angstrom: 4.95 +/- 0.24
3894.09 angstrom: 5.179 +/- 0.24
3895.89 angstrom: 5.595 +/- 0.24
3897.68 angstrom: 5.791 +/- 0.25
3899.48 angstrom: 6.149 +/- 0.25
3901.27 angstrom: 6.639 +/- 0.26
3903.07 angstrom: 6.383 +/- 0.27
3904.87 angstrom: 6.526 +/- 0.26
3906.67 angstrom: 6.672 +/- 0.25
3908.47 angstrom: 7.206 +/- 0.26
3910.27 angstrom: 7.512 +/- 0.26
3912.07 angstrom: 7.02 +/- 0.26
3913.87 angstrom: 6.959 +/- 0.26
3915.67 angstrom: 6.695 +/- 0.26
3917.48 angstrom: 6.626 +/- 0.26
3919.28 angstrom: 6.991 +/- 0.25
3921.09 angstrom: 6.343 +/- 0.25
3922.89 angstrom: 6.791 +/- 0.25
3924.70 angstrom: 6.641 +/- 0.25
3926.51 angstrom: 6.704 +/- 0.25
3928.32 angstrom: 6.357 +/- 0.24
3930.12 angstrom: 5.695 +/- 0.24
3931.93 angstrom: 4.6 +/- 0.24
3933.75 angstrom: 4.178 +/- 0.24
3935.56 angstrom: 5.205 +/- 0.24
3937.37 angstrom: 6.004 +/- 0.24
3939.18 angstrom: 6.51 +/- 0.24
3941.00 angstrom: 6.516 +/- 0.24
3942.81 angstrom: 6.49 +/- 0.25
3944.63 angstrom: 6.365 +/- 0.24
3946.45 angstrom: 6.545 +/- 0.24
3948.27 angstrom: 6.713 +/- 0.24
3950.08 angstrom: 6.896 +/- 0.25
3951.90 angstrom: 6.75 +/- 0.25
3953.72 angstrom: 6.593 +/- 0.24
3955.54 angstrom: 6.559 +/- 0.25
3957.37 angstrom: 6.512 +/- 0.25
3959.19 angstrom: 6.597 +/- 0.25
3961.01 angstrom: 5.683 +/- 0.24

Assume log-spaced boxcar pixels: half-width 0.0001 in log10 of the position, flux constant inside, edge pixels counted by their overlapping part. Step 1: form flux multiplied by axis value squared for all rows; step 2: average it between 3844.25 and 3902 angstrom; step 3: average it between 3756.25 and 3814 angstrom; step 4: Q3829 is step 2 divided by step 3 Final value 1.15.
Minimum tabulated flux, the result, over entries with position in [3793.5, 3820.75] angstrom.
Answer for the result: 4.157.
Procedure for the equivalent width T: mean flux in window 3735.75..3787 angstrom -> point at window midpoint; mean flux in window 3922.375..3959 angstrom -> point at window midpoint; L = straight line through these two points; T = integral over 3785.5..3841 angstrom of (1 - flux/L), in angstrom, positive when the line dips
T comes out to 0.8 angstrom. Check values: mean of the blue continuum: 5.27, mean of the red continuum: 6.23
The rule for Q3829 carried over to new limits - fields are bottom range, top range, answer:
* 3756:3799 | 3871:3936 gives 1.18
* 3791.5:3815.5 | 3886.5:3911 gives 1.17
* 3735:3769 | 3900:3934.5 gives 1.44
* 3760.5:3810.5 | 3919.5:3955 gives 1.22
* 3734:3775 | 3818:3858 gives 1.23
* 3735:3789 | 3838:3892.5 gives 1.22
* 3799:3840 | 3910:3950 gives 1.20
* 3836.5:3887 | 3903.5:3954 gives 1.09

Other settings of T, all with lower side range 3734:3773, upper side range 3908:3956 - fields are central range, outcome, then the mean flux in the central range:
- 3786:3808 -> -0.32 angstrom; 5.3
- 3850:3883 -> -3.82 angstrom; 6.51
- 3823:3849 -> 1.26 angstrom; 5.3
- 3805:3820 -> -2.70 angstrom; 6.33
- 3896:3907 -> -0.25 angstrom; 6.29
